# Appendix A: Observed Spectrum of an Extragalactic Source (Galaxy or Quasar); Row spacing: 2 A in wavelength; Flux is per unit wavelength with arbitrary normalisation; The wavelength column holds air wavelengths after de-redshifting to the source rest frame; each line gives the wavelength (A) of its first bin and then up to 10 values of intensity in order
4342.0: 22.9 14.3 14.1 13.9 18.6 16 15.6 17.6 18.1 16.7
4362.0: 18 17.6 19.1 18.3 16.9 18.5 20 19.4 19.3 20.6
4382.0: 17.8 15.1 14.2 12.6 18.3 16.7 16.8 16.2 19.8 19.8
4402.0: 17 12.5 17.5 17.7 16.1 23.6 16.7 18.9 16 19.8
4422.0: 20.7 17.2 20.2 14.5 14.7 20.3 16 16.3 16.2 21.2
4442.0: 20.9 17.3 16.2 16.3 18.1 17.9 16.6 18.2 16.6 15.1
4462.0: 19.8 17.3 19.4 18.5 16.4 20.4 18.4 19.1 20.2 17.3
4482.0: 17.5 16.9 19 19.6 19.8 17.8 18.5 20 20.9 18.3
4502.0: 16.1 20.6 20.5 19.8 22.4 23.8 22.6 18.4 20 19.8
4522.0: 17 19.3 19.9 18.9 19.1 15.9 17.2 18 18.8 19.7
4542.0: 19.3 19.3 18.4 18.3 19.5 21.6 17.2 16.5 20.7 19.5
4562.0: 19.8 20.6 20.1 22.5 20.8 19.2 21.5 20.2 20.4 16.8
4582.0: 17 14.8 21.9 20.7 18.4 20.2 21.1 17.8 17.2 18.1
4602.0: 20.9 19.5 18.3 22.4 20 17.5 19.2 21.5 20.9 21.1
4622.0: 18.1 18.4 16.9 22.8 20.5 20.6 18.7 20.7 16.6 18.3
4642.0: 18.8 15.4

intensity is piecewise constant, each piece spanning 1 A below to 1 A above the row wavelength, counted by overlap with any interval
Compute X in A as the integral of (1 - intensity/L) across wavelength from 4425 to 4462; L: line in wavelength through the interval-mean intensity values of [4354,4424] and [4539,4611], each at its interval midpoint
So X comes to 1.6 A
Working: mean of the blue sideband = 17.7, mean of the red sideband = 19.5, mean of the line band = 17.4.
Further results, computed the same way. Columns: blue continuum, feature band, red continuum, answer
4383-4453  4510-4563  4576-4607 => -2.3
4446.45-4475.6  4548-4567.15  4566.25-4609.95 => -0.3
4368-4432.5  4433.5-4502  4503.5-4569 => 1.6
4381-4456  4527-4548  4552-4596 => 0.6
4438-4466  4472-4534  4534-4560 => -2.8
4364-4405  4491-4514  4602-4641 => -1.8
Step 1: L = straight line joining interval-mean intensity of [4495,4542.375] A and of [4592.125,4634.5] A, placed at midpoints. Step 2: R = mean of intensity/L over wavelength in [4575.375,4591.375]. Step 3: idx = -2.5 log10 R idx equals 0.04 mag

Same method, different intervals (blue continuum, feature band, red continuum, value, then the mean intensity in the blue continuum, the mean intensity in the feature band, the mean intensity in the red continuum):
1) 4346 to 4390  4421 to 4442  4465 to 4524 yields 0.02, 17.3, 17.9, 19.3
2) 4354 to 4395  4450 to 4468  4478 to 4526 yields 0.07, 17.5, 17.7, 19.4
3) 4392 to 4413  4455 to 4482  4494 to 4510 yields 0.04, 17.7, 18.2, 19.6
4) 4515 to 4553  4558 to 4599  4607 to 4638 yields -0.01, 18.9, 19.6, 19.8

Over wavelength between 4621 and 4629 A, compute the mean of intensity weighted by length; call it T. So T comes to 19.1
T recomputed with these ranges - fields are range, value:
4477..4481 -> 18.8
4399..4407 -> 16.7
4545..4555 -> 19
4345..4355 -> 15.6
